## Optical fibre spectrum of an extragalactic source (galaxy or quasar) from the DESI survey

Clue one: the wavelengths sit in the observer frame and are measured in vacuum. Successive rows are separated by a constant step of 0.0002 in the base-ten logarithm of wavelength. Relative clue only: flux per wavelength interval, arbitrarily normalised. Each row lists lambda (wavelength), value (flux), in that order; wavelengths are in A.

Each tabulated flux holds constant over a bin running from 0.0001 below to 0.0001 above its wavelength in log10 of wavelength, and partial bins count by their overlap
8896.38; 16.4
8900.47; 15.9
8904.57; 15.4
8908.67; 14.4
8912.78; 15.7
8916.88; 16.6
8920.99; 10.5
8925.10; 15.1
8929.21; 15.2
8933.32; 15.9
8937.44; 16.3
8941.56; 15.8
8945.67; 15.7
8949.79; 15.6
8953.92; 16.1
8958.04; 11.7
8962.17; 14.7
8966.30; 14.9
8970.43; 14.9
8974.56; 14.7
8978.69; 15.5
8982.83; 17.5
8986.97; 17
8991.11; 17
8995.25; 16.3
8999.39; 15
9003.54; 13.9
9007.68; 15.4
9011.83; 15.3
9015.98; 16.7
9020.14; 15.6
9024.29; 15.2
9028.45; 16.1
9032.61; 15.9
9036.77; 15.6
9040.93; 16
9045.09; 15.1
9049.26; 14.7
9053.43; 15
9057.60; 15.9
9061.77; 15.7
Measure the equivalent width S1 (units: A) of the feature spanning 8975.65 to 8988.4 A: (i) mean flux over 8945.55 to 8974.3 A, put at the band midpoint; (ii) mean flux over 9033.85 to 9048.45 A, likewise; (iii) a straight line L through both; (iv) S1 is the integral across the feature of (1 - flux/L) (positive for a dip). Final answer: -1.33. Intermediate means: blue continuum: 14.7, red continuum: 15.5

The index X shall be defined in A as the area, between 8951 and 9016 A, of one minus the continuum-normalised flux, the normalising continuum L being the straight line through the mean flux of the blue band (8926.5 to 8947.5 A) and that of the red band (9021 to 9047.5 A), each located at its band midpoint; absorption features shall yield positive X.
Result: 1.4 A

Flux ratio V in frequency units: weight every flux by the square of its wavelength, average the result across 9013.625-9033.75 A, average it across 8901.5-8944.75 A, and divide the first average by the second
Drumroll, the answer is 1.07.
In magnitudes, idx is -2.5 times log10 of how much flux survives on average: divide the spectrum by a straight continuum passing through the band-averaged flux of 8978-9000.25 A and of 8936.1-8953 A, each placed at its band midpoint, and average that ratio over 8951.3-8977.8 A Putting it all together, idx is 0.11 mag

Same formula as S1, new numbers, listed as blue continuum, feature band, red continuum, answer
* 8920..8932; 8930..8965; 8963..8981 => -1.80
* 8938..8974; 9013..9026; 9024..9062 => -0.37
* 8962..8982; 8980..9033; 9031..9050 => -2.07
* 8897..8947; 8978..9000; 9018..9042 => -1.40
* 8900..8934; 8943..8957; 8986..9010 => -0.26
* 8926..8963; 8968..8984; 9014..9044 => -0.07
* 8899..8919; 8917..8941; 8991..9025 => 1.12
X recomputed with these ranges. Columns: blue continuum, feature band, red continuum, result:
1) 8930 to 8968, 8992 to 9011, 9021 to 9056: 0.09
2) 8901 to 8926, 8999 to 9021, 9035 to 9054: -0.28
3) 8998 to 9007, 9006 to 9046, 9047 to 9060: -2.30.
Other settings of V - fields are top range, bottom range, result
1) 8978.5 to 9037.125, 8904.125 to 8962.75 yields 1.08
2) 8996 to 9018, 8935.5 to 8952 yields 0.98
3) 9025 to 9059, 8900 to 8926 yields 1.09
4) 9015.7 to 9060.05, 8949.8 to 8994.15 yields 1.02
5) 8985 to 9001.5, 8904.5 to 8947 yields 1.09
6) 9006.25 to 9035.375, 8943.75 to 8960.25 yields 1.08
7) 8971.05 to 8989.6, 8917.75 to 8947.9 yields 1.08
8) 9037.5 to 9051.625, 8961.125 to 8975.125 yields 1.05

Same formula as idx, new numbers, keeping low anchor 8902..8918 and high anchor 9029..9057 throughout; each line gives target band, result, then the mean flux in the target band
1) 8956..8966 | 0.148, 13.5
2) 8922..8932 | 0.054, 14.7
